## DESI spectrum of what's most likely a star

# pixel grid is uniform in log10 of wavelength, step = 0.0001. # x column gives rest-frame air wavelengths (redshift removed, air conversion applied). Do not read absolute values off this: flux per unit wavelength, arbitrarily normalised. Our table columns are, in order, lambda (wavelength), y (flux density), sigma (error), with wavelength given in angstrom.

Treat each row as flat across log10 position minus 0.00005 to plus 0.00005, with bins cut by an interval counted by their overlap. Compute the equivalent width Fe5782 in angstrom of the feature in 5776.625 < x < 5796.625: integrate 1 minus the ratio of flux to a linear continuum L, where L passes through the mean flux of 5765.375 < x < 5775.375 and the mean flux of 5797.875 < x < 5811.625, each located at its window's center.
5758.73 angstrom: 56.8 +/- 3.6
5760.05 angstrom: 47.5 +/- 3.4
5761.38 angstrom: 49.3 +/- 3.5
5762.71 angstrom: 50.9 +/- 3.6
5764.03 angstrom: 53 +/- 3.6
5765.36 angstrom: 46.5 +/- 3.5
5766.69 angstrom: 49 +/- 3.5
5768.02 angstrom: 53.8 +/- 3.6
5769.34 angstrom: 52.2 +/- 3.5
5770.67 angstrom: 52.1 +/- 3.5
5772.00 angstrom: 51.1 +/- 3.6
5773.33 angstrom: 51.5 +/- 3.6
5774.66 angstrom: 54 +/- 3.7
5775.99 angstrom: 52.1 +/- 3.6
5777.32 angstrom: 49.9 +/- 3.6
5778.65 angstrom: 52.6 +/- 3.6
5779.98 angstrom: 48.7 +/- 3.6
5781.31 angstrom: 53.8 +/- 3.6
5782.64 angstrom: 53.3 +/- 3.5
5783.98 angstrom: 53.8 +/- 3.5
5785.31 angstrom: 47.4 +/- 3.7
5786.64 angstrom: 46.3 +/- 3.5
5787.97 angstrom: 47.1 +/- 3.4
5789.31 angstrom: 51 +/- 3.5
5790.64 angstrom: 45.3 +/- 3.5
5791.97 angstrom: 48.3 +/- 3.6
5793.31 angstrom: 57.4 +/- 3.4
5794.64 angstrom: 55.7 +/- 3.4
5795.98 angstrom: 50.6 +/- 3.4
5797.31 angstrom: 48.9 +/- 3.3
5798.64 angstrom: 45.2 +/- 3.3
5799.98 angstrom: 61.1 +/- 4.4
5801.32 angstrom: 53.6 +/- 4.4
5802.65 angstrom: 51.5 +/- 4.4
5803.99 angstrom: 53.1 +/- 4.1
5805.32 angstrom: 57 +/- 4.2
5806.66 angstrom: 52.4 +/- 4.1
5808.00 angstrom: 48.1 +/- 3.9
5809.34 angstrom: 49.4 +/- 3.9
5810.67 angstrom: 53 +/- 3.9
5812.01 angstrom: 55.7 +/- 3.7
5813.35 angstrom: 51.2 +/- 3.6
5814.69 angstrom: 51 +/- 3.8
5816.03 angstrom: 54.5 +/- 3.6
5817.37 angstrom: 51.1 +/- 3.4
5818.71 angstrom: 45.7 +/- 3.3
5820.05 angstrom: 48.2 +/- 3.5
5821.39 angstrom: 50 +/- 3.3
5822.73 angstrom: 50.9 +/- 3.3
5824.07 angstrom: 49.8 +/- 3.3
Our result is 0.5 angstrom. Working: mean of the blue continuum 51.6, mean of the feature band 50.7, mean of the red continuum 52.5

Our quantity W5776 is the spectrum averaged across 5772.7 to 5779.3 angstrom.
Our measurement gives 52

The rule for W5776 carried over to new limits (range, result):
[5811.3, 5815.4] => 52.6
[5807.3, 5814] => 51.5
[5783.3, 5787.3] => 49.1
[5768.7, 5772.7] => 51.8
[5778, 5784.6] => 52.4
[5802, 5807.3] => 53.5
